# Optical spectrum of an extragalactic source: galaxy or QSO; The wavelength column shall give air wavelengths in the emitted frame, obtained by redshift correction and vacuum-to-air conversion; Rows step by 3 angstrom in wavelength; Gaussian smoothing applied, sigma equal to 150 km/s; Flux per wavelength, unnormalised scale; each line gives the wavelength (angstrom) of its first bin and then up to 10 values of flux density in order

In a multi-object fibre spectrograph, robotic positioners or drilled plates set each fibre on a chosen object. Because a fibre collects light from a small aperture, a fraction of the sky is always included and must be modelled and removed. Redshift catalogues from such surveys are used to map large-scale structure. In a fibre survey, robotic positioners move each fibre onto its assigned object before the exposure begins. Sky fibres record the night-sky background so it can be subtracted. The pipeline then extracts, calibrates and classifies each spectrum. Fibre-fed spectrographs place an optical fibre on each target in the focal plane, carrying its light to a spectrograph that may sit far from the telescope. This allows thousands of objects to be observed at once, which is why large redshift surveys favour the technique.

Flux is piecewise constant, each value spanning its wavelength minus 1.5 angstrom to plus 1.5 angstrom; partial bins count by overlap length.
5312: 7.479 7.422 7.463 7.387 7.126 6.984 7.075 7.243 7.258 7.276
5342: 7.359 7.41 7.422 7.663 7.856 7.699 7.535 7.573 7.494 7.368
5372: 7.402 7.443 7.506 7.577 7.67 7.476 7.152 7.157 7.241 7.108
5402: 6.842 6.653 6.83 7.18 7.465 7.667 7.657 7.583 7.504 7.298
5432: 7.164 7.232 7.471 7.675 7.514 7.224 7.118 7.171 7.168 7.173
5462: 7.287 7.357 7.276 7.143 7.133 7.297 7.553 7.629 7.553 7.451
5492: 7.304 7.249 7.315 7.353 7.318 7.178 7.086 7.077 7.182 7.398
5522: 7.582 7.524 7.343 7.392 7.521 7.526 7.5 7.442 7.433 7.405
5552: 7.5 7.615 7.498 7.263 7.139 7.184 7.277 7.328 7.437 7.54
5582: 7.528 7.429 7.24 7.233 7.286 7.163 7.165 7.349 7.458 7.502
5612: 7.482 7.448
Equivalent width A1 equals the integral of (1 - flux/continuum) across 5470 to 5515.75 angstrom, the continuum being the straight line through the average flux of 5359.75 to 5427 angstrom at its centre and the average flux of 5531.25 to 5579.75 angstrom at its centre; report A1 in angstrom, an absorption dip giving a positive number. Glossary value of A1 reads 0.5 angstrom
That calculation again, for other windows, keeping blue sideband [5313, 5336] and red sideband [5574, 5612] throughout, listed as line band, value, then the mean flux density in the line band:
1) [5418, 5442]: -0.5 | 7.45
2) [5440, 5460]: 0.0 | 7.29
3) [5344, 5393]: -1.6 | 7.51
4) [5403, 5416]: 0.4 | 7.05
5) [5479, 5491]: -0.4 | 7.54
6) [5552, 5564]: -0.1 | 7.42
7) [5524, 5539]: -0.2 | 7.46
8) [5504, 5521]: 0.3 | 7.21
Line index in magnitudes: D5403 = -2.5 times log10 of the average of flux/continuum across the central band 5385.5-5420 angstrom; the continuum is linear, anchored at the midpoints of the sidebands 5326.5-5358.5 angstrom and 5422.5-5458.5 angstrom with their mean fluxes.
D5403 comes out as 0.03 mag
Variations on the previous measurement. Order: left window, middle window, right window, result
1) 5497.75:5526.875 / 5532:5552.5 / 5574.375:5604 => -0.02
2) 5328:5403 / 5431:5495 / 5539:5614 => 0.01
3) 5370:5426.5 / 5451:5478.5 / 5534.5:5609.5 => 0.02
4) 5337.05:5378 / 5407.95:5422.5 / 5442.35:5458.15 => -0.01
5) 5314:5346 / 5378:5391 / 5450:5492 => -0.03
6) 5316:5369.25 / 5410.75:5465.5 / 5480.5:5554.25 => 0.00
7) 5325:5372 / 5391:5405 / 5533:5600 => 0.05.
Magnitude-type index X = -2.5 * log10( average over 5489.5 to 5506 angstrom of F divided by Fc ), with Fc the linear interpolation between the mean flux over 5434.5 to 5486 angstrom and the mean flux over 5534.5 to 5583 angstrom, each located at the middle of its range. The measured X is 0.01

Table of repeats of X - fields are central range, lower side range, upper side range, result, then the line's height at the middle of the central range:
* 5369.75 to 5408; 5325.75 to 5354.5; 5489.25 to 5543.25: 0.01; 7.34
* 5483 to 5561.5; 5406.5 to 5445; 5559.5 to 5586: 0.00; 7.36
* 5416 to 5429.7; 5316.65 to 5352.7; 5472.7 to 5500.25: -0.03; 7.35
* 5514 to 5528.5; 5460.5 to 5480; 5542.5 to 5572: -0.01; 7.33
